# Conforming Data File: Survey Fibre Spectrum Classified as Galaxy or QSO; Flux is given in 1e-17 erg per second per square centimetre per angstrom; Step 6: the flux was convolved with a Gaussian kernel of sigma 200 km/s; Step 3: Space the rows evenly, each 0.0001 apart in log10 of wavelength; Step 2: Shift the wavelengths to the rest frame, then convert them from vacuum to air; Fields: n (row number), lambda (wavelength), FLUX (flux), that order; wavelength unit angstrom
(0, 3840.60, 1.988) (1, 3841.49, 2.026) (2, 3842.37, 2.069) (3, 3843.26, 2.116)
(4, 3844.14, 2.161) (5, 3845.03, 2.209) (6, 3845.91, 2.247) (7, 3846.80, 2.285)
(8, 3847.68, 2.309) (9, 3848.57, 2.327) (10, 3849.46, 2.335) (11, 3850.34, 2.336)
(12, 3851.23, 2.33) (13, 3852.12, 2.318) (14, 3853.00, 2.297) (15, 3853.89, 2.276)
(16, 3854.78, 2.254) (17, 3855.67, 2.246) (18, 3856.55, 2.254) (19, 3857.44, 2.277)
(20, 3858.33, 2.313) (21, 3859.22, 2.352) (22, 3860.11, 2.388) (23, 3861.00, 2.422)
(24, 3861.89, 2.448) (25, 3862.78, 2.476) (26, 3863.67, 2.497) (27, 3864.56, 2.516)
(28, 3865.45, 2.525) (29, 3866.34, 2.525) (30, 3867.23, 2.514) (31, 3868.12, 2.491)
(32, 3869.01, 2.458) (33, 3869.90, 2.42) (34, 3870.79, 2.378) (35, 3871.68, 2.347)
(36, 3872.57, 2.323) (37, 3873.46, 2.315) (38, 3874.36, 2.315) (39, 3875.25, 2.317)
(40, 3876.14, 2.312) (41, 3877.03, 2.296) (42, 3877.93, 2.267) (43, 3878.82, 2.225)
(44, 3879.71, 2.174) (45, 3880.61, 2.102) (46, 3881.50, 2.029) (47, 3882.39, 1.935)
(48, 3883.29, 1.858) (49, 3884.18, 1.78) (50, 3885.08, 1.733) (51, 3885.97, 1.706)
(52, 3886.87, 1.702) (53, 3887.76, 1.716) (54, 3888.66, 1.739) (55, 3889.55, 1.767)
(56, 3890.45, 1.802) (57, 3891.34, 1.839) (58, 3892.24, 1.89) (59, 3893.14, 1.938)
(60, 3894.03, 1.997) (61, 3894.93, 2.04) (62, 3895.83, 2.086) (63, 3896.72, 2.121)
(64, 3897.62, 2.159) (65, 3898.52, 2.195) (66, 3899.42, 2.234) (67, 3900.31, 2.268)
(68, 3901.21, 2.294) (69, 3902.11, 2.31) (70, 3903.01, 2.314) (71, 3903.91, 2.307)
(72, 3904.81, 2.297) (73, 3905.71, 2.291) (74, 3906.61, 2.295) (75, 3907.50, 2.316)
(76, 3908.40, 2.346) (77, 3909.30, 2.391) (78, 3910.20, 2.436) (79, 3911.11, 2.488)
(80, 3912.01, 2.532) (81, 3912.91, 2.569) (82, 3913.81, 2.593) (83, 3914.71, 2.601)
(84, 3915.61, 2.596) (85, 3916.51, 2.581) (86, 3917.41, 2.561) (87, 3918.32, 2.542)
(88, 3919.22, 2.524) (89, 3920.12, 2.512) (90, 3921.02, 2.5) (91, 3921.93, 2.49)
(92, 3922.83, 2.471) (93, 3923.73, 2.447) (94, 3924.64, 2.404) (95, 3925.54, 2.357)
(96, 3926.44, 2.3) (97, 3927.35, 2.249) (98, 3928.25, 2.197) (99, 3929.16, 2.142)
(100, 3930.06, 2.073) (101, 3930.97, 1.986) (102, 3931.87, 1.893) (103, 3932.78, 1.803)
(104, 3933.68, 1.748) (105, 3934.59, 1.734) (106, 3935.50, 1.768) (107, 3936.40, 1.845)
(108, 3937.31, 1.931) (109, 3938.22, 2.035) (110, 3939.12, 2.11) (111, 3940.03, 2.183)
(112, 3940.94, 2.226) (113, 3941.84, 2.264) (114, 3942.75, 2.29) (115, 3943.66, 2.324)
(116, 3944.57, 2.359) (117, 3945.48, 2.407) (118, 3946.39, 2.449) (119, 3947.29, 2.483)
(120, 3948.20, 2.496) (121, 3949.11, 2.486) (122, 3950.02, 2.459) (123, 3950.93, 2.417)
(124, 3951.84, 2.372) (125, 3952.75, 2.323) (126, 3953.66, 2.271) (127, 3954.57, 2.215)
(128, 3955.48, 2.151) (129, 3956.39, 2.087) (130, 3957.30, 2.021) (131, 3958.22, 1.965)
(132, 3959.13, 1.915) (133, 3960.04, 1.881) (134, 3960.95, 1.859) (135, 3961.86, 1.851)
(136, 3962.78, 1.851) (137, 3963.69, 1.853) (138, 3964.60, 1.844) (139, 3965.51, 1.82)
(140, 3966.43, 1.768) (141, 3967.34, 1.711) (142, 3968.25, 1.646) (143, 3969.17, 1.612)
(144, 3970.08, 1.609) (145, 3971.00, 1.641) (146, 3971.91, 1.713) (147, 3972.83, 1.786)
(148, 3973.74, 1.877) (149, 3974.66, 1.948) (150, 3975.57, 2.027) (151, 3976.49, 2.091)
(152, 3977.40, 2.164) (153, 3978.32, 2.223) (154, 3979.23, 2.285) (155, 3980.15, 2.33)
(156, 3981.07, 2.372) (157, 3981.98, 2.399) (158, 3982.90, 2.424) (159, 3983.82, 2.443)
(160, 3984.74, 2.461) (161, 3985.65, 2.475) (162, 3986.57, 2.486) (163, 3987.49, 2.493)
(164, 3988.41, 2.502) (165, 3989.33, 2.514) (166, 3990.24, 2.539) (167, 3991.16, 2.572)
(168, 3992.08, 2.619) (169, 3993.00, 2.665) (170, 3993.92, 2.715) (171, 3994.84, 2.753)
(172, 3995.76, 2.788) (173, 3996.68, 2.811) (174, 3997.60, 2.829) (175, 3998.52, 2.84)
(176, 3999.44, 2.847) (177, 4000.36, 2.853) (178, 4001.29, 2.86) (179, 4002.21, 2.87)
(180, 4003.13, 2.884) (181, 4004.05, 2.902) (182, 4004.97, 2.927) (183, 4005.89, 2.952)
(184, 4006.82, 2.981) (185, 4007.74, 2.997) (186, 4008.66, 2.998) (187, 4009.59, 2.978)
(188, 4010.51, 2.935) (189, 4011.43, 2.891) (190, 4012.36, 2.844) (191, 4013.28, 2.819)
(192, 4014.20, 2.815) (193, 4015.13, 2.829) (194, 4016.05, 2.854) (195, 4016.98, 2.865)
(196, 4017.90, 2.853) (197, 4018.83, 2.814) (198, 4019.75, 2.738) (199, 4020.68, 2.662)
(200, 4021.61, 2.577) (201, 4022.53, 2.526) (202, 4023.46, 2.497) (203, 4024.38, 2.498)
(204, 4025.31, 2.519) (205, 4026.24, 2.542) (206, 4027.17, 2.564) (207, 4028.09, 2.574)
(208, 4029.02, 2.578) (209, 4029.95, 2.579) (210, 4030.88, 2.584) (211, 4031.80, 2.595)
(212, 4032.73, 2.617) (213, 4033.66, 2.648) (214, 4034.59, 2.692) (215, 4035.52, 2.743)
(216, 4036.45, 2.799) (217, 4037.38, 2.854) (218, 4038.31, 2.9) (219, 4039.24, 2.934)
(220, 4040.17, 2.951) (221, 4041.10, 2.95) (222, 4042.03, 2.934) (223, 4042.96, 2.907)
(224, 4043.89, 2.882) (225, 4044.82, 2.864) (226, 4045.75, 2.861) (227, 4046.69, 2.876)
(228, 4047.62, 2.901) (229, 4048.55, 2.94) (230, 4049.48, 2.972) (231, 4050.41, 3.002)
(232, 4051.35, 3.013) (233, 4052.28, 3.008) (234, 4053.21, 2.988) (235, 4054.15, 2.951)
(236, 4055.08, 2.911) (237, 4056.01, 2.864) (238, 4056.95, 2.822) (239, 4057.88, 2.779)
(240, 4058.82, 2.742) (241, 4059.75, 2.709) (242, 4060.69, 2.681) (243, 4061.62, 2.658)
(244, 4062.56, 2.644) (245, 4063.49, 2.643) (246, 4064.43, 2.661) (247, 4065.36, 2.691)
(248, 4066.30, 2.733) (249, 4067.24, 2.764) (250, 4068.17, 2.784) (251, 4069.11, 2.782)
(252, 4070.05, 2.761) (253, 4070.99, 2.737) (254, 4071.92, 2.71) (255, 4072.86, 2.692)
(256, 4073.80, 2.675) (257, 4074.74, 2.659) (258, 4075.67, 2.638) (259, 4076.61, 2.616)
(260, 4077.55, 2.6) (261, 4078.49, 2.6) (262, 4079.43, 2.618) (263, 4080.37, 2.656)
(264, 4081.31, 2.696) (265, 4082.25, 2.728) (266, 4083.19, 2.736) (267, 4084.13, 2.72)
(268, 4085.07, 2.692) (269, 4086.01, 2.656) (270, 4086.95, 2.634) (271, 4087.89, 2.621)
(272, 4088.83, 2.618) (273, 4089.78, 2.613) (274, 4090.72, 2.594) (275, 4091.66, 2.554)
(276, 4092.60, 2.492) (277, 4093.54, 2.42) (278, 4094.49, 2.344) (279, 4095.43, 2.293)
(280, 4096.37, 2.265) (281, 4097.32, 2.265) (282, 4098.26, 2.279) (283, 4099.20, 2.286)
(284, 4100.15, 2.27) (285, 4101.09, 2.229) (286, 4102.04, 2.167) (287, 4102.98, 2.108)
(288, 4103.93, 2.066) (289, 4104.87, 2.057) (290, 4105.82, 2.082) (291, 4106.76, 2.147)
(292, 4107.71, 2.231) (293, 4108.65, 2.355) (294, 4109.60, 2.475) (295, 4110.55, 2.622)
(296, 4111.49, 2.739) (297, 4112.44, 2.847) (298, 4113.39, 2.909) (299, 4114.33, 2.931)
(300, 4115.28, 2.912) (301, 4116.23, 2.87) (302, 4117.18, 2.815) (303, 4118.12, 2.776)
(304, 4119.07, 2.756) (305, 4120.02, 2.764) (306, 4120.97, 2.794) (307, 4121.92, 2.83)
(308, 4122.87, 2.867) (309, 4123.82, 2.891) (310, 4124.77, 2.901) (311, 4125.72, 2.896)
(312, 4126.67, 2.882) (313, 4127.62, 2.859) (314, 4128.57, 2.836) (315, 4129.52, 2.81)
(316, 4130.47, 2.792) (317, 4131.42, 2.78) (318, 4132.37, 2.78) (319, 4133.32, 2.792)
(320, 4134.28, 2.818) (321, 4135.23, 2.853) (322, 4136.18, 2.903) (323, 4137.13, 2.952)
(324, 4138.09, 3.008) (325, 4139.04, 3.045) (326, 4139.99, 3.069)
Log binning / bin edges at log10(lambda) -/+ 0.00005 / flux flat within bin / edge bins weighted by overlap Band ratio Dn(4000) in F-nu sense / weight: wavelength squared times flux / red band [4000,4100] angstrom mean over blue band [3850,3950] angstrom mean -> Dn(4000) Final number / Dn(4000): 1.3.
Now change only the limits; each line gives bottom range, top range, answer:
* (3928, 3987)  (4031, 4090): 1.39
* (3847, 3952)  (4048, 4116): 1.27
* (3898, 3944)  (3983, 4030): 1.25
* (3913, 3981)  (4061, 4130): 1.31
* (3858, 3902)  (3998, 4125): 1.36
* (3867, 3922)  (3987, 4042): 1.31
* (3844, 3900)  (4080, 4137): 1.34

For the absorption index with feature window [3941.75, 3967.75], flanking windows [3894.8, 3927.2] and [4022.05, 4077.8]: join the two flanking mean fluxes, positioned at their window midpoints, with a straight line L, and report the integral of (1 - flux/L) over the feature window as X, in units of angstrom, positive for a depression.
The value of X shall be 3.7 angstrom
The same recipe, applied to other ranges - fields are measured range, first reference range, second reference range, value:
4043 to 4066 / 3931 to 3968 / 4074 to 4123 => -4.1 angstrom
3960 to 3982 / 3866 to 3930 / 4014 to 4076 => 5.1 angstrom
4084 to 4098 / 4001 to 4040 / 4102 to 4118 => 0.3 angstrom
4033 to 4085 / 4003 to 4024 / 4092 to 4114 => -4.0 angstrom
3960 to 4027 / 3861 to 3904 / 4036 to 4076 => 3.4 angstrom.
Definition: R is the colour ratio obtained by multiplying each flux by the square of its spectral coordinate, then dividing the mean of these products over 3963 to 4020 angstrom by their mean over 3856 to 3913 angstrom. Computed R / 1.2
